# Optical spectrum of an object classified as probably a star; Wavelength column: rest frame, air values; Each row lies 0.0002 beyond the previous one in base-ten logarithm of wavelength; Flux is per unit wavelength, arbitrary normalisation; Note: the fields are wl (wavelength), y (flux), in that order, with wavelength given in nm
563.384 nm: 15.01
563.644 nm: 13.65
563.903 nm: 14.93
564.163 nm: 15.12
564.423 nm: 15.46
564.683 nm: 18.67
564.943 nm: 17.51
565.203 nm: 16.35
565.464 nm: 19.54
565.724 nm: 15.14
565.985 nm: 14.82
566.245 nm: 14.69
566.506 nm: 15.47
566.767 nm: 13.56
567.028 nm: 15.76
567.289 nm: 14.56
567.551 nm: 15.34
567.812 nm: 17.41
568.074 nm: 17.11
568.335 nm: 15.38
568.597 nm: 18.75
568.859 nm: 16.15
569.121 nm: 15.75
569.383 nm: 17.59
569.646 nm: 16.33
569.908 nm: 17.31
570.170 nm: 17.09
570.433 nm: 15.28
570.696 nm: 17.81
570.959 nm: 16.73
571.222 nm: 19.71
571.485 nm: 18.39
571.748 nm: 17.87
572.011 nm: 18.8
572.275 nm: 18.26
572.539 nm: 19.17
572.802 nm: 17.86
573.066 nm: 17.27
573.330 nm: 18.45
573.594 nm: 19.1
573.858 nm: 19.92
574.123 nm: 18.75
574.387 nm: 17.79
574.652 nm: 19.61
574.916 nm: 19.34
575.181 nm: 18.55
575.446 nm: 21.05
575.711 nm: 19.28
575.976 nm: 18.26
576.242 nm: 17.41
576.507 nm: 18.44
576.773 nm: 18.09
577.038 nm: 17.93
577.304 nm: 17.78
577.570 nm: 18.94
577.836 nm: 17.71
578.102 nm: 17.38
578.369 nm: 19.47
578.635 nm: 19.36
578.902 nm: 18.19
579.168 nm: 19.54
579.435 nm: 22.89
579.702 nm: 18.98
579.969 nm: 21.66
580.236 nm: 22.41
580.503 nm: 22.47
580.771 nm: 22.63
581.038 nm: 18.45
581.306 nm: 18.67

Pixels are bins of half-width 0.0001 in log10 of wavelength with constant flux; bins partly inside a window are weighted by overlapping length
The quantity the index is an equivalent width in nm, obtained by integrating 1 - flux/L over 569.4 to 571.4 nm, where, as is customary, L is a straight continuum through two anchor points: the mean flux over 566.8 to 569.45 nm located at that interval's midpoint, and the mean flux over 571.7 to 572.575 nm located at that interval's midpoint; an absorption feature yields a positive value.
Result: 0.03 nm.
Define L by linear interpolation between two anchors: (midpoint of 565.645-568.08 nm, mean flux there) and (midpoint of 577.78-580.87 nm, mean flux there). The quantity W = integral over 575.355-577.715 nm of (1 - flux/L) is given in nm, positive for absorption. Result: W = 0.08 nm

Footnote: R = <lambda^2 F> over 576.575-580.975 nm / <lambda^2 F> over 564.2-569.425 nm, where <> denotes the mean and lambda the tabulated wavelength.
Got 1.27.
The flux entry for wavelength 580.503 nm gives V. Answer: 22.47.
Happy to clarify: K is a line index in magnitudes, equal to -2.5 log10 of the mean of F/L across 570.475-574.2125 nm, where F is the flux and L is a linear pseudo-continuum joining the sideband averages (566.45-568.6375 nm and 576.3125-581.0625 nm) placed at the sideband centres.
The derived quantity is -0.06 mag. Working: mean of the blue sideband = 15.8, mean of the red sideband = 19.6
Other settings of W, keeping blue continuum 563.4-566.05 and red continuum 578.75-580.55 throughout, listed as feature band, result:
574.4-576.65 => 0.065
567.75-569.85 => 0.069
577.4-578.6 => 0.109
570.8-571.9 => 0.000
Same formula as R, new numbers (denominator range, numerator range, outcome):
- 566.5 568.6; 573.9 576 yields 1.25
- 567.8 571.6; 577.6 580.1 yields 1.17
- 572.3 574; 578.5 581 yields 1.14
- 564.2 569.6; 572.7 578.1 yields 1.18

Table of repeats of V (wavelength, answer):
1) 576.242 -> 17.41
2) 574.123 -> 18.75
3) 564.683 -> 18.67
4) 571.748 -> 17.87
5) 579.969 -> 21.66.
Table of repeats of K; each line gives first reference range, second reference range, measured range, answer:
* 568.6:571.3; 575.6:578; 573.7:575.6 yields -0.09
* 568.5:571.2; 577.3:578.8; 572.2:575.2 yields -0.06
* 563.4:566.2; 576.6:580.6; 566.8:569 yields 0.04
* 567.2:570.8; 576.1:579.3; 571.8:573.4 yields -0.06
